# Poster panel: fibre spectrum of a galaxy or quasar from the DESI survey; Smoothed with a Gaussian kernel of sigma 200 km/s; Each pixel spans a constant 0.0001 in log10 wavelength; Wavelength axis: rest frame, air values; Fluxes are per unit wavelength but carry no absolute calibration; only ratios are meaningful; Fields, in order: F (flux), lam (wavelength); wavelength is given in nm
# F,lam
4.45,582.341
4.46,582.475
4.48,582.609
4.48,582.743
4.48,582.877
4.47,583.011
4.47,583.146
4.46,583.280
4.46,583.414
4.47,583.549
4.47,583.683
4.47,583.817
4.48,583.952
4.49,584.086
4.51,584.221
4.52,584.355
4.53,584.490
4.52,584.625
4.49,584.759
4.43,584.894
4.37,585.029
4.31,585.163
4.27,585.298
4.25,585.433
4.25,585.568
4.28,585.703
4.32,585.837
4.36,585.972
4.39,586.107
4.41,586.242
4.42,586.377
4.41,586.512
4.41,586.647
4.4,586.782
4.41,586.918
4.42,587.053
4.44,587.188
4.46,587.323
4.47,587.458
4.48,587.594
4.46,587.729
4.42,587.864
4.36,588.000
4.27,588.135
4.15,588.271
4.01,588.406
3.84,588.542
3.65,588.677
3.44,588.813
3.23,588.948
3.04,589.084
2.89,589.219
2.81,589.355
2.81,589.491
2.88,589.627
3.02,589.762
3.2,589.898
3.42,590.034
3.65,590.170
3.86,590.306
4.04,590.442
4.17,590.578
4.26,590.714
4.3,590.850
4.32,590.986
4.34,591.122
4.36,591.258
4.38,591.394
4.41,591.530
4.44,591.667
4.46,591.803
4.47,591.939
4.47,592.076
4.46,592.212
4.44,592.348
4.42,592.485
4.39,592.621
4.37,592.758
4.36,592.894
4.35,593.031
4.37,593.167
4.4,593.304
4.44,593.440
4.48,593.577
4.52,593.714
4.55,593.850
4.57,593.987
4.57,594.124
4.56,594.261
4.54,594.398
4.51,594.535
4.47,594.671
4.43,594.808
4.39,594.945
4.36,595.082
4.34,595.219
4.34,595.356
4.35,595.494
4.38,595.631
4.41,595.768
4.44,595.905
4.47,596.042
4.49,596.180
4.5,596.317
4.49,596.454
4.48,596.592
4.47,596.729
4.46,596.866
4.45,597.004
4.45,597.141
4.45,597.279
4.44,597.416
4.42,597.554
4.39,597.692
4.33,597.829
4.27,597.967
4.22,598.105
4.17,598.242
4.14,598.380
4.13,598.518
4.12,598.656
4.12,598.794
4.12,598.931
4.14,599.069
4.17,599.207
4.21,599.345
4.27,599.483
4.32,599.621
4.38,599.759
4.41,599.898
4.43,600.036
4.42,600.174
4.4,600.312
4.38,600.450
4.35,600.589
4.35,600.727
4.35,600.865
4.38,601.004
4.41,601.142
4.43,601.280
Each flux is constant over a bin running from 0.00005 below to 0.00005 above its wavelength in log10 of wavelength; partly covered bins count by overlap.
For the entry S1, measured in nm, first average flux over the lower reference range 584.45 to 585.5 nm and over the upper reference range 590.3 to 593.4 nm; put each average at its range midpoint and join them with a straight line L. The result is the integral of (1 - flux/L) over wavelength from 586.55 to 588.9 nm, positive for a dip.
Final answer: 0.08 nm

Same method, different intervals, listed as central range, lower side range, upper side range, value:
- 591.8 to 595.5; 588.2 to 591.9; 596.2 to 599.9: -0.40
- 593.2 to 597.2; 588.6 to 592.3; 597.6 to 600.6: -0.39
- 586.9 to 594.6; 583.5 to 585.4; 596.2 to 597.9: 0.57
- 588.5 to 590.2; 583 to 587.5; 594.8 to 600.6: 0.46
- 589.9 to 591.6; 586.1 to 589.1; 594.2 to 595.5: 0.08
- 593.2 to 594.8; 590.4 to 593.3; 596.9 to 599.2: -0.06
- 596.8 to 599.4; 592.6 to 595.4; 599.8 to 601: 0.08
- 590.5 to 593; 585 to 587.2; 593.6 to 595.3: 0.04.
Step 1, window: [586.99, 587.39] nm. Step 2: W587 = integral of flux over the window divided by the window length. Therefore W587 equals 4.44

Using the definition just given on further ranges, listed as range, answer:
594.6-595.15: 4.42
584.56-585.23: 4.43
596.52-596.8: 4.48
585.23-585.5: 4.25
